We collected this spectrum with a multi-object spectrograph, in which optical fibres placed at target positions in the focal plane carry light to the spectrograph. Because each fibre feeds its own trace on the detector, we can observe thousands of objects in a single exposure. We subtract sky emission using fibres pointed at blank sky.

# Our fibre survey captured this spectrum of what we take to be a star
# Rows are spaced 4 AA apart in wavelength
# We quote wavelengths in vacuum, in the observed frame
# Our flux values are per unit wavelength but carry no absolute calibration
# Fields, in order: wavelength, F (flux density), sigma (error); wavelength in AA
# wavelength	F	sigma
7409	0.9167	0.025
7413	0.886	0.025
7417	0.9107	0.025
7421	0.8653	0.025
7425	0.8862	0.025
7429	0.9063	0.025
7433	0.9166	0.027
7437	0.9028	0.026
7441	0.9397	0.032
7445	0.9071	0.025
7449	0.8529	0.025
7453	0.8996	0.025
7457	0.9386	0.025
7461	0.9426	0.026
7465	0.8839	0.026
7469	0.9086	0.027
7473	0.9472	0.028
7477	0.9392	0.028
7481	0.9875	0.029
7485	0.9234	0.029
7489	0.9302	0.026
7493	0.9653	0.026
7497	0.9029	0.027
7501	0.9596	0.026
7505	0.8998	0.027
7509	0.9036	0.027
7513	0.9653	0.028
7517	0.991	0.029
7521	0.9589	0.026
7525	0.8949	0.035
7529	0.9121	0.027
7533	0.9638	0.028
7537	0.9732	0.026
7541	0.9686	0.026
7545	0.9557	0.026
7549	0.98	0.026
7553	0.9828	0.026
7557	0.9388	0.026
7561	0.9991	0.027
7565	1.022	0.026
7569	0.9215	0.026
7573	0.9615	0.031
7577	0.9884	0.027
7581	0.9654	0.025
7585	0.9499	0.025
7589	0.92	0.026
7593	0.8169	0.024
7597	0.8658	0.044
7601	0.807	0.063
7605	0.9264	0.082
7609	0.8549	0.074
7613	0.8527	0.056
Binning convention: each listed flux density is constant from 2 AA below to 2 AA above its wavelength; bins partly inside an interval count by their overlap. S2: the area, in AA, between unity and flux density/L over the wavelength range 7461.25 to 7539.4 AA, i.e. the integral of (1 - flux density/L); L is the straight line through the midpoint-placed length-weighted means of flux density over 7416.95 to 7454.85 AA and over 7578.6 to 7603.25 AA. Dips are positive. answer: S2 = -3.8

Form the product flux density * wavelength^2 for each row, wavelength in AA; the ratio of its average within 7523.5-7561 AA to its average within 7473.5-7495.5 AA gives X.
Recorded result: 1.02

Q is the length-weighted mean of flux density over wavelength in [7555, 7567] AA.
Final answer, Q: 0.987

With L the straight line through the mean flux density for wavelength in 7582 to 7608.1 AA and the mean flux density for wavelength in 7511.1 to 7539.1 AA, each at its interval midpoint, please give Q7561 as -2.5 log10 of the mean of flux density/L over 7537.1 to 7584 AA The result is -0.06 mag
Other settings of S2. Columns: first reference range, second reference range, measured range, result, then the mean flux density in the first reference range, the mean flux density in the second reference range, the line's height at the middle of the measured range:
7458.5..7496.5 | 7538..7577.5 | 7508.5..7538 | 0.3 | 0.935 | 0.971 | 0.956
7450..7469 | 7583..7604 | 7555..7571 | -1.6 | 0.912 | 0.875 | 0.883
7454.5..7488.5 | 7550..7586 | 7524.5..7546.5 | 0.2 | 0.933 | 0.971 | 0.958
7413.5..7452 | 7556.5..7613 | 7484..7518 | -1.1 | 0.898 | 0.921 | 0.909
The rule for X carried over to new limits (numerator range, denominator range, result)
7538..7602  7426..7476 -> 1.07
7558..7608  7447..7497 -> 1.03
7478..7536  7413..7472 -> 1.06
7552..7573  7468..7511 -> 1.06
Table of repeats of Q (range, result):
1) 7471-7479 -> 0.943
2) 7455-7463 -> 0.941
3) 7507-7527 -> 0.943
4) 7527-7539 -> 0.95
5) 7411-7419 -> 0.898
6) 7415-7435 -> 0.897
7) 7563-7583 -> 0.972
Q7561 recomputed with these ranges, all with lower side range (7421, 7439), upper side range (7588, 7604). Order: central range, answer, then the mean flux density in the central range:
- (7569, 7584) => -0.13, 0.964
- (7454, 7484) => -0.05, 0.934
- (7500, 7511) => -0.05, 0.917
